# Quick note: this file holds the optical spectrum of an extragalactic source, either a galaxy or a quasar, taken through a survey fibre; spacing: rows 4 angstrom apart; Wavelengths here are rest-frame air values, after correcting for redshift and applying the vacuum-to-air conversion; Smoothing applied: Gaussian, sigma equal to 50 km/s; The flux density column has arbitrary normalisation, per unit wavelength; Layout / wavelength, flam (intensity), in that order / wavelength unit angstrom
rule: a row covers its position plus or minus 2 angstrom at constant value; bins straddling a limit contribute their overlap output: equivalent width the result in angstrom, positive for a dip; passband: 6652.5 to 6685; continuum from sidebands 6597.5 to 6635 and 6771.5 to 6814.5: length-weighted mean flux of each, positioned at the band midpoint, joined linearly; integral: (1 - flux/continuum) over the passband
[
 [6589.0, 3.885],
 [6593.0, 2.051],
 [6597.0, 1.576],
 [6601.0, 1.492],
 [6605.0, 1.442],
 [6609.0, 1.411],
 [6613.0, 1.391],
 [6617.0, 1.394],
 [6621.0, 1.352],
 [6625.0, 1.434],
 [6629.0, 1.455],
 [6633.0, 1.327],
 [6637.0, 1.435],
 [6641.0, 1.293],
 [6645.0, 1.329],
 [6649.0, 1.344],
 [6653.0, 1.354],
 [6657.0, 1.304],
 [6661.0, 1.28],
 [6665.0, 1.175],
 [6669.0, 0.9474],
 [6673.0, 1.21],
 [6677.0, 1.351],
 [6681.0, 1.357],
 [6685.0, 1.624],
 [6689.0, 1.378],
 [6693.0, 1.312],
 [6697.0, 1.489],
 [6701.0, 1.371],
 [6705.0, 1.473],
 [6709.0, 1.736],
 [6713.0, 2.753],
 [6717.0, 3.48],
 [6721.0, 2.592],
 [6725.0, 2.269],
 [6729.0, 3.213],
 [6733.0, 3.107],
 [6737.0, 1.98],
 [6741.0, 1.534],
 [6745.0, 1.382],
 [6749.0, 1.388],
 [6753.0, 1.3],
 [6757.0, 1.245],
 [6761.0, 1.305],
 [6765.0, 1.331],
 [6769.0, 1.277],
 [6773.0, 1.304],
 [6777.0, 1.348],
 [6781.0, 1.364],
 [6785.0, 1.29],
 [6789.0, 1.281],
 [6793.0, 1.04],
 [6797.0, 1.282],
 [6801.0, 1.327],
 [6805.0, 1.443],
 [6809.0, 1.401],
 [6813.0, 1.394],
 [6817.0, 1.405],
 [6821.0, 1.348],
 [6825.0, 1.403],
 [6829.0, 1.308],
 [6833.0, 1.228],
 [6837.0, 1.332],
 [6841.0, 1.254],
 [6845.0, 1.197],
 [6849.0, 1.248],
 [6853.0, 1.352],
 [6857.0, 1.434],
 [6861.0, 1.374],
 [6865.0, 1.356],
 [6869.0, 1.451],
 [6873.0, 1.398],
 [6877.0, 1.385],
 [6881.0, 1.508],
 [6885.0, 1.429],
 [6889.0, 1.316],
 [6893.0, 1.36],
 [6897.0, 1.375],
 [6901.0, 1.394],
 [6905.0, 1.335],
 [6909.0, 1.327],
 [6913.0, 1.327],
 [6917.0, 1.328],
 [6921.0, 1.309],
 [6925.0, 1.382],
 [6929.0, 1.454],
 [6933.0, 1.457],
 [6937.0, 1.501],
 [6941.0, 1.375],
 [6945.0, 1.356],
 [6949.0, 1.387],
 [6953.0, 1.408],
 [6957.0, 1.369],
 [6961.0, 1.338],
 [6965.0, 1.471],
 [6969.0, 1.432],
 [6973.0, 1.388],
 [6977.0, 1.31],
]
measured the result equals 2.8 angstrom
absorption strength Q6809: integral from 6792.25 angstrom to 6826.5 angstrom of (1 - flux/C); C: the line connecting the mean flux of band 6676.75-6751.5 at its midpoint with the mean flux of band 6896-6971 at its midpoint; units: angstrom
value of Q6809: 7.1 angstrom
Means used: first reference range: 1.95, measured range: 1.35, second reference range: 1.39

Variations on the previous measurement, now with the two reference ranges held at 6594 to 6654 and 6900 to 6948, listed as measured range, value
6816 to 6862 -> 2.2 angstrom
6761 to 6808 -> 3.2 angstrom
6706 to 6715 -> -4.8 angstrom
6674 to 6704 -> 0.0 angstrom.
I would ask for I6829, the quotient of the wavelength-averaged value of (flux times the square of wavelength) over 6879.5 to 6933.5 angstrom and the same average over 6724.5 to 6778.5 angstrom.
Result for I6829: 0.85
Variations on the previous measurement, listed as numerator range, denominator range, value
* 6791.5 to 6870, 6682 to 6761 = 0.72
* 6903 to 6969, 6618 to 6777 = 0.92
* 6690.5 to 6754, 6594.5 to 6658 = 1.49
